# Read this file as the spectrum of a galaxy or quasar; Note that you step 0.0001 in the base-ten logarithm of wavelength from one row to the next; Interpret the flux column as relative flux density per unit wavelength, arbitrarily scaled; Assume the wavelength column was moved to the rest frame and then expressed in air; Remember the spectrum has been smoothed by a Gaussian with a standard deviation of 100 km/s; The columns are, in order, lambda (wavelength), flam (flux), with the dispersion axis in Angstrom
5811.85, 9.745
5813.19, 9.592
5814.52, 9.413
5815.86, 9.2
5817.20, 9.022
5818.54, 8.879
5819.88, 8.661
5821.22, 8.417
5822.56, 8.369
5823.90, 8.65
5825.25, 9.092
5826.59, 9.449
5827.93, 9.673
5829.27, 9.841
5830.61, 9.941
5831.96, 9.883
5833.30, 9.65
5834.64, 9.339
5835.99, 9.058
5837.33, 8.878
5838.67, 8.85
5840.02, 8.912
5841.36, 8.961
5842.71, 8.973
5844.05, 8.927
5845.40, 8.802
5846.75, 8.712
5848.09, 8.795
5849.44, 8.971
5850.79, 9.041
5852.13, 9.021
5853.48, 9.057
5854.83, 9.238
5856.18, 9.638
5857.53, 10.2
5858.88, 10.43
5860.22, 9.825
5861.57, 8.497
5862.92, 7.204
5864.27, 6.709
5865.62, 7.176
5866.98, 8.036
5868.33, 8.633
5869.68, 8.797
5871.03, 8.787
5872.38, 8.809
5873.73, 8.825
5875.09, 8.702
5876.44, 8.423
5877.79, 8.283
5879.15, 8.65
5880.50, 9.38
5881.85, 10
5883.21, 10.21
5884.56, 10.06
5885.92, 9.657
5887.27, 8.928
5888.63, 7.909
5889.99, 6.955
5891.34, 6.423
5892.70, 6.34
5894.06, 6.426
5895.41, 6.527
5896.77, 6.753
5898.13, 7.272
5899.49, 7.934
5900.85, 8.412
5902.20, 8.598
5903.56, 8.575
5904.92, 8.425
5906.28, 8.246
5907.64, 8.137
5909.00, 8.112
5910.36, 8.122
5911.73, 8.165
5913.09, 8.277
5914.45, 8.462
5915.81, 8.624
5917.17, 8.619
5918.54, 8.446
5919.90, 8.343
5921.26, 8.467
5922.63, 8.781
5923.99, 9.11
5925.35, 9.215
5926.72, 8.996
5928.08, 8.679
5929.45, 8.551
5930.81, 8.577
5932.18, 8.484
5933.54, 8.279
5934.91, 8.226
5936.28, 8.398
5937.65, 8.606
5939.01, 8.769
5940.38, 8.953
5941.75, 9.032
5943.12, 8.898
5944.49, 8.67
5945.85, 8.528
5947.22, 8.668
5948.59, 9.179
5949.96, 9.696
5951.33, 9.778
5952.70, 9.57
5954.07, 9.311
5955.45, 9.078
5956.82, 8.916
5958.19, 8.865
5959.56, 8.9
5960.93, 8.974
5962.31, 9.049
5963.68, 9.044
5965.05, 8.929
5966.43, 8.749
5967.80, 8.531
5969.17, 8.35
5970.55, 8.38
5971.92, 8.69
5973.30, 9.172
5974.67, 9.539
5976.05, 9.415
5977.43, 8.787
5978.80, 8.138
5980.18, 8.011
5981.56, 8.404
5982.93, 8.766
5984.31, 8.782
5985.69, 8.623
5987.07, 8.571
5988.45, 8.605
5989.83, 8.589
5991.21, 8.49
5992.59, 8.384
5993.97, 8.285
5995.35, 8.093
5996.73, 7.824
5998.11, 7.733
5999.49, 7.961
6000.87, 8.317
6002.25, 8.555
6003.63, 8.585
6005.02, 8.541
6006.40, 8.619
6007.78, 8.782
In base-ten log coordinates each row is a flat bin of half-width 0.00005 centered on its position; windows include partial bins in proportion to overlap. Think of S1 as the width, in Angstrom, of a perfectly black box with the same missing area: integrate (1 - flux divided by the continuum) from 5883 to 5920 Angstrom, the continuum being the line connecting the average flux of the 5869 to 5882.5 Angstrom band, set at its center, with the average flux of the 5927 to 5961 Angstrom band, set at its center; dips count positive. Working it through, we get 3.30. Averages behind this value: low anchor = 8.87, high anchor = 8.86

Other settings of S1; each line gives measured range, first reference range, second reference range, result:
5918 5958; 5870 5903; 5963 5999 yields -1.9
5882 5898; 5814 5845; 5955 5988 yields 1.9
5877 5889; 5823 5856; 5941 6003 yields -0.3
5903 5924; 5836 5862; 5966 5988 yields 1.2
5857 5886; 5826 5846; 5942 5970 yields 1.1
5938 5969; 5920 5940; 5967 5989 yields -1.2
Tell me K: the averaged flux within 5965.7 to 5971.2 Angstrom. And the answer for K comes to 8.5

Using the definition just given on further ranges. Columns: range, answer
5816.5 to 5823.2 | 8.67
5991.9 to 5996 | 8.26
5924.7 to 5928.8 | 8.95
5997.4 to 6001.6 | 8.02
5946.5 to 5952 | 9.32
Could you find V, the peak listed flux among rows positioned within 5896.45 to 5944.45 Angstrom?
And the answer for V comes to 9.215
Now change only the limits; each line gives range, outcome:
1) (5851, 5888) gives 10.43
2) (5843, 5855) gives 9.238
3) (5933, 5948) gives 9.032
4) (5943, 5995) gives 9.778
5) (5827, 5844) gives 9.941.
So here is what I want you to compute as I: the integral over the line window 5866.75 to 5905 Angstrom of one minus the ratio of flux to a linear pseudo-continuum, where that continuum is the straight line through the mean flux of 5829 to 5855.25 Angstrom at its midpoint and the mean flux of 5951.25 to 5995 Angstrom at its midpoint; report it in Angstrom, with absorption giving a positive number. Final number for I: 3.0 Angstrom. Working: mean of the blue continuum 9.13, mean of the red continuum 8.78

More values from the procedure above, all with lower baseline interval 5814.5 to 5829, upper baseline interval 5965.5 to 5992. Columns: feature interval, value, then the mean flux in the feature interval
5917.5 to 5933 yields 0.1 Angstrom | 8.69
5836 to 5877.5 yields 0.6 Angstrom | 8.79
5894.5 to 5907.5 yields 1.4 Angstrom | 7.85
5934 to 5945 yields 0.1 Angstrom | 8.68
